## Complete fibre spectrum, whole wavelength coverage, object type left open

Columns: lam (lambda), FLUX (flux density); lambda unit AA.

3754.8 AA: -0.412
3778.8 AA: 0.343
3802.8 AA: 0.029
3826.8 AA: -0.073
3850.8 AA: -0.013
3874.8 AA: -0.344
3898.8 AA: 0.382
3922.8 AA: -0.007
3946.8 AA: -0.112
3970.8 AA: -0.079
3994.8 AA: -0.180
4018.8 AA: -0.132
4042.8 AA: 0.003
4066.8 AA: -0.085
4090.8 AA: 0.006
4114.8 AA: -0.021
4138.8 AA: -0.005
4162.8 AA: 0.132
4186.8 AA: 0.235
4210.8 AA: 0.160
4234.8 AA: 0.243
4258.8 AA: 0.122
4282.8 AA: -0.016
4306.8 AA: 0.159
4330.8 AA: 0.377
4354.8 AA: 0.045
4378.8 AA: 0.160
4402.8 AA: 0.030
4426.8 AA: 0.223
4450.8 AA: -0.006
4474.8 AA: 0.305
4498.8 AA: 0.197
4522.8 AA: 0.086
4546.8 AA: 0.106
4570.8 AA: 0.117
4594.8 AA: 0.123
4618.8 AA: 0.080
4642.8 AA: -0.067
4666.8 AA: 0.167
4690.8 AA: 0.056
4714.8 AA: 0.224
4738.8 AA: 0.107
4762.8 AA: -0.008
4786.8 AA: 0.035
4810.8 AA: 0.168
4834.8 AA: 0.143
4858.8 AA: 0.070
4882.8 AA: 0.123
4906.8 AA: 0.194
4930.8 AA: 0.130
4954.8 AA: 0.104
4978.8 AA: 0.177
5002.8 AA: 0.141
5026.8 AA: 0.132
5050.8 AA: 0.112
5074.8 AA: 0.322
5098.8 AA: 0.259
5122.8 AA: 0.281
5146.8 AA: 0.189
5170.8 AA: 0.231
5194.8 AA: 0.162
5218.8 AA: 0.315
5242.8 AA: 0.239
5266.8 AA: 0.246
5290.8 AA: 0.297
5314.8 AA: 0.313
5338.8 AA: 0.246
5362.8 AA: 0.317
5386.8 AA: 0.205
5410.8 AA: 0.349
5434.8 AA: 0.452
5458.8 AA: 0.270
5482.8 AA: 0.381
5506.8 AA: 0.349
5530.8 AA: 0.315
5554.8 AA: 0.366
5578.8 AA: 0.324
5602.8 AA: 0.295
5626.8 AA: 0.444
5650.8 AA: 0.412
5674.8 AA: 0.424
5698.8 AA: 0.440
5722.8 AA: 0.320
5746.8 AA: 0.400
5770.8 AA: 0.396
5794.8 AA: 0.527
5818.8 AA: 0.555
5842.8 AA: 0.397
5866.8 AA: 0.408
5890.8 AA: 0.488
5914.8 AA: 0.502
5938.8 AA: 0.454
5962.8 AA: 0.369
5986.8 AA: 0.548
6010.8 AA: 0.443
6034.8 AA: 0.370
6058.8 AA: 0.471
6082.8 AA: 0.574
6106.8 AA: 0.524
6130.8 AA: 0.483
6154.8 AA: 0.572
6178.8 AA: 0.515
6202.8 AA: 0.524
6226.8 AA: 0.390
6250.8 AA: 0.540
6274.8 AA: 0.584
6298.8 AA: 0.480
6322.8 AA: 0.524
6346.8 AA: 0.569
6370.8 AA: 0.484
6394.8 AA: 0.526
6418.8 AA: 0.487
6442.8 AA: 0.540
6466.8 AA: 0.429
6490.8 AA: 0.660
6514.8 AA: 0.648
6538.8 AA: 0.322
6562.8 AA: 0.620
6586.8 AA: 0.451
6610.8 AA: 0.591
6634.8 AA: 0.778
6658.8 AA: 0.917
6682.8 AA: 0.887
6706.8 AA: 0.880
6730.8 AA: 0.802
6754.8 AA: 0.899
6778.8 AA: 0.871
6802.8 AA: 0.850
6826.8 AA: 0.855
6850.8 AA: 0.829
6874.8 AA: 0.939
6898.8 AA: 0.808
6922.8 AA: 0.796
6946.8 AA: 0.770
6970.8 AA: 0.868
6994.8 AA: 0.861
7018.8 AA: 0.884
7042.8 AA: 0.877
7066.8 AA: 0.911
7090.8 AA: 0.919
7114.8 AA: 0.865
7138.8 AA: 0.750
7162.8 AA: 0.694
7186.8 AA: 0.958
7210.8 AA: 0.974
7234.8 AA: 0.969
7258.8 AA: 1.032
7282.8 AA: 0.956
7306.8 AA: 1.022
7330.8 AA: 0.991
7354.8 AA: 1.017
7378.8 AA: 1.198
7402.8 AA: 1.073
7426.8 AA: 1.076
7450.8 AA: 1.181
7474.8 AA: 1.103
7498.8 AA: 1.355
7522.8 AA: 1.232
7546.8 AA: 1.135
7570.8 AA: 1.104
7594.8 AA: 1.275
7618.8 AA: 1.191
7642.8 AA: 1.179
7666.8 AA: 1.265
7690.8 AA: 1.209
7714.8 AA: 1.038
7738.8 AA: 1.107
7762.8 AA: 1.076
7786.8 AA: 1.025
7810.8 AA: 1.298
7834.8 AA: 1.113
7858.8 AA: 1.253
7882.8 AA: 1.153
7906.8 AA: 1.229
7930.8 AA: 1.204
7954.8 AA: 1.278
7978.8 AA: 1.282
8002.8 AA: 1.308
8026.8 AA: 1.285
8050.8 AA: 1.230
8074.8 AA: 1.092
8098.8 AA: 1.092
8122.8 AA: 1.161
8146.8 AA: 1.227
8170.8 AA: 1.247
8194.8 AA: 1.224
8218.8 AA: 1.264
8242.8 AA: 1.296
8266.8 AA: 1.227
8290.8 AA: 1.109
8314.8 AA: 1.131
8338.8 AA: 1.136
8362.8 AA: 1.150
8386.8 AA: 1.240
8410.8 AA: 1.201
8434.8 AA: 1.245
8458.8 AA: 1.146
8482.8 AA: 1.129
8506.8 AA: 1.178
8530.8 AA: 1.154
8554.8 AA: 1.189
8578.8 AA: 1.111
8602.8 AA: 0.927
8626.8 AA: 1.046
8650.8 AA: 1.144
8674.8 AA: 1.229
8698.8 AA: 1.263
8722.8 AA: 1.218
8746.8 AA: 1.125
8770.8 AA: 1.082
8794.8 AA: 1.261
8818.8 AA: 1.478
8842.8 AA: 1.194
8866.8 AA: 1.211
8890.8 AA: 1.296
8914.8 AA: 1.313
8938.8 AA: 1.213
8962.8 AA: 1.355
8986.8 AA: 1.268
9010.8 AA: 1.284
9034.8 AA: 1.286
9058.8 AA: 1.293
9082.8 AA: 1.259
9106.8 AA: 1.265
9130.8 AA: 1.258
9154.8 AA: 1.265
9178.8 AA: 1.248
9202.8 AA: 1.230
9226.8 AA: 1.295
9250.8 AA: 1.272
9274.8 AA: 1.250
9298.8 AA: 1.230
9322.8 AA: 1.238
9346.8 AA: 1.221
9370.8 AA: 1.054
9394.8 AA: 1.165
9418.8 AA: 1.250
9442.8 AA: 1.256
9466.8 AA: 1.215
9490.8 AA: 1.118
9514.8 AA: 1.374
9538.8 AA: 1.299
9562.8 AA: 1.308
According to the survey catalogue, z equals 0.662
